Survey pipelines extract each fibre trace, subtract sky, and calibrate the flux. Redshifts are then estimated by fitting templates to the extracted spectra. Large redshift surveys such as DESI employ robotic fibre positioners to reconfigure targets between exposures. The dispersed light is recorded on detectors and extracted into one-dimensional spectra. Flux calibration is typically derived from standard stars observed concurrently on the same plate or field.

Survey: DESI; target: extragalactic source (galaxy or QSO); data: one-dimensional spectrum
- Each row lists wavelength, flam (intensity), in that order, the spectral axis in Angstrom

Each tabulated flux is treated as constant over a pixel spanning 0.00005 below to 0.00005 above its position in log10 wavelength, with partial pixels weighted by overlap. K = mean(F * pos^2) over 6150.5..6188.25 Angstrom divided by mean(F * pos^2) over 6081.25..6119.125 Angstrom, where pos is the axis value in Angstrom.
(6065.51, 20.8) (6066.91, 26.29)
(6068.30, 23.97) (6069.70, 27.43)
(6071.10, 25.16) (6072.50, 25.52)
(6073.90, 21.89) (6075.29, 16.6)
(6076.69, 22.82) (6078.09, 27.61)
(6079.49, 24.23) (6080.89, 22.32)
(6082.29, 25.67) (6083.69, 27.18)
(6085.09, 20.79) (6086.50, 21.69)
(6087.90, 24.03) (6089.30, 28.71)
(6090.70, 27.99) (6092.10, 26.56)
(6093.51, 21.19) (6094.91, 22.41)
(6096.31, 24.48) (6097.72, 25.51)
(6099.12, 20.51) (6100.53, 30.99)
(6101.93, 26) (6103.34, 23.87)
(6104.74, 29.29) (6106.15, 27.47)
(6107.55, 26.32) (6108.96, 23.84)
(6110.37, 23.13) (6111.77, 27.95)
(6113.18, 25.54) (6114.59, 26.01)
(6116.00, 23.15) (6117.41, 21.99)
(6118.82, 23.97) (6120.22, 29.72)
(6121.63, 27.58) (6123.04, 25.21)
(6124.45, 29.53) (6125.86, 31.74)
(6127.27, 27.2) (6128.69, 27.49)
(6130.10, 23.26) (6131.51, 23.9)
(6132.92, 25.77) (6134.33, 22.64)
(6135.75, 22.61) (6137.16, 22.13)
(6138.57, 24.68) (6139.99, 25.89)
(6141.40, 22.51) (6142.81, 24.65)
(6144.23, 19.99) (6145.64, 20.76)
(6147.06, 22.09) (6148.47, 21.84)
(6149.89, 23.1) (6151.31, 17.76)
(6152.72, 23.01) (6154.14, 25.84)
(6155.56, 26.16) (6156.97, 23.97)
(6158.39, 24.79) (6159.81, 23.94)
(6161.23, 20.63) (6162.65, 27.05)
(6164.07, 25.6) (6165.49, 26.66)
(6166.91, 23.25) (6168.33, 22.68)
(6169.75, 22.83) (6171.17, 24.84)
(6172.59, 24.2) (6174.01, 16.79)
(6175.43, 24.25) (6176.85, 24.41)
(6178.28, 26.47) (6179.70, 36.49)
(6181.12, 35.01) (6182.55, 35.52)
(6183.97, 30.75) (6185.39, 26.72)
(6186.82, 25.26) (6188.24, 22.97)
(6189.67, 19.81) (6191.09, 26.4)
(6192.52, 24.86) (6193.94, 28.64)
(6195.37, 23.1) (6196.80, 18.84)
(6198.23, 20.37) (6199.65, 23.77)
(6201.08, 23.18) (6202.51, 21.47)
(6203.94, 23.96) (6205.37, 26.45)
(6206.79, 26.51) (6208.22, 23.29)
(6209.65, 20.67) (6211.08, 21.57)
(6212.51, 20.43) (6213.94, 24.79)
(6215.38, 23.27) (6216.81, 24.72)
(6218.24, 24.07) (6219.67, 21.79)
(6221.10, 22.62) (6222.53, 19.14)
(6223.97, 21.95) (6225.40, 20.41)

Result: 1.0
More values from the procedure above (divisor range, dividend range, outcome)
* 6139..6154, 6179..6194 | 1.29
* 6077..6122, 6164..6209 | 1.03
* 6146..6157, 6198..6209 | 1.06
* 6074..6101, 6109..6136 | 1.08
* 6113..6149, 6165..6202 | 1.04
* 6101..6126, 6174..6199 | 1.02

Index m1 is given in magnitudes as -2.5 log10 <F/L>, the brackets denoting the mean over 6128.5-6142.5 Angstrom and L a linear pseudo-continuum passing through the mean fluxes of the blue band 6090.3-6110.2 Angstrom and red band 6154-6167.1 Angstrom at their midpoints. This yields 0.05 mag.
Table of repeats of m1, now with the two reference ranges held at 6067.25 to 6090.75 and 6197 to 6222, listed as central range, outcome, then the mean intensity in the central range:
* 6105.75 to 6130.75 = -0.10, 26.2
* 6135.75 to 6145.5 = 0.03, 23.1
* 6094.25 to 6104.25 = -0.04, 24.9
